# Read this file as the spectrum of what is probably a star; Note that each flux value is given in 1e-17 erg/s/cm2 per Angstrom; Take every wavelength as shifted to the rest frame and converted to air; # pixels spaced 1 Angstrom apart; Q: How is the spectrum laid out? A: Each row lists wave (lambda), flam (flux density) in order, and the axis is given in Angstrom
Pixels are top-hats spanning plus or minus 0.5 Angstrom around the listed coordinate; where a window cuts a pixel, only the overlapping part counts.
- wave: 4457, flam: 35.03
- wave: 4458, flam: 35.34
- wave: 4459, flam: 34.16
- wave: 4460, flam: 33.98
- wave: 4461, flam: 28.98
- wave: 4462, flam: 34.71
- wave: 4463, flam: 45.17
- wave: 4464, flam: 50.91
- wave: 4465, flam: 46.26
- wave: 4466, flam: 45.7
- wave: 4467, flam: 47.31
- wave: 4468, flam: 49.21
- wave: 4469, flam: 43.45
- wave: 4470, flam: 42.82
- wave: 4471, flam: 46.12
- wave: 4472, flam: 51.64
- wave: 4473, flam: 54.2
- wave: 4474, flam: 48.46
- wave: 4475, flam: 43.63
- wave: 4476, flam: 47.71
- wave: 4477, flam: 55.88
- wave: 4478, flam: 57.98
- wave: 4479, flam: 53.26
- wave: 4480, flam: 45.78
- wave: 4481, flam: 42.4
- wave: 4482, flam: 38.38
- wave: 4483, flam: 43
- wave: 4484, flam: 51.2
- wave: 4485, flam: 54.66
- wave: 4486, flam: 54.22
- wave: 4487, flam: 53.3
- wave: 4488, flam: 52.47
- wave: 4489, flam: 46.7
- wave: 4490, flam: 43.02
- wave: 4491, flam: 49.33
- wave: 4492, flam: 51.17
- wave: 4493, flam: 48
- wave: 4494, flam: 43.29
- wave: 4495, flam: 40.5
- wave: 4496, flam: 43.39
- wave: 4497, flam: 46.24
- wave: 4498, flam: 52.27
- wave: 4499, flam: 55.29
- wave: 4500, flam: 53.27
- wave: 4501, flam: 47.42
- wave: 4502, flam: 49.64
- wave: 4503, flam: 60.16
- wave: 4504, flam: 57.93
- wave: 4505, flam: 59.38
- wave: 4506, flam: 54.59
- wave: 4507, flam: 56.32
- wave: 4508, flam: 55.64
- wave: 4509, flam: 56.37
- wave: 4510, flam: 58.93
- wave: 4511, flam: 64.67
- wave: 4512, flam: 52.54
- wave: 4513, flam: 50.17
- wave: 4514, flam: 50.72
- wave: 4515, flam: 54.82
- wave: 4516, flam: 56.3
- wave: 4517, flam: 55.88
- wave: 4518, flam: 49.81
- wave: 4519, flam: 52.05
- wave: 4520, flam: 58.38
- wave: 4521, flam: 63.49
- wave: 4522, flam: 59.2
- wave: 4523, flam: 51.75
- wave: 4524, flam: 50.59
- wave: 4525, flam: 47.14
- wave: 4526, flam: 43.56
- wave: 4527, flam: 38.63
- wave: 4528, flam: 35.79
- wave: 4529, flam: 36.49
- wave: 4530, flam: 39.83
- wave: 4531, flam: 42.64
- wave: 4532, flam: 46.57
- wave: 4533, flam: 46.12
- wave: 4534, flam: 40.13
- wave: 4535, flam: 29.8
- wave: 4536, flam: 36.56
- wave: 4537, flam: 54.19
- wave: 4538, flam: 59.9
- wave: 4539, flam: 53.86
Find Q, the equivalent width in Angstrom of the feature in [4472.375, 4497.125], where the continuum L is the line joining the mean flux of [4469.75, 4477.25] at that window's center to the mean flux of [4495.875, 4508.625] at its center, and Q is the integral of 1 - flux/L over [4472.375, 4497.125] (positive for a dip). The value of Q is 1.1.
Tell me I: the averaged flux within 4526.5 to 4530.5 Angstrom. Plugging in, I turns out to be 37.7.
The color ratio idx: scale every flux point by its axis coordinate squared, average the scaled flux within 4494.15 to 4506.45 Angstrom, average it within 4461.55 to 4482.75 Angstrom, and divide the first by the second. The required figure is 1.10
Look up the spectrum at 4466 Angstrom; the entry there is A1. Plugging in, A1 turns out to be 45.7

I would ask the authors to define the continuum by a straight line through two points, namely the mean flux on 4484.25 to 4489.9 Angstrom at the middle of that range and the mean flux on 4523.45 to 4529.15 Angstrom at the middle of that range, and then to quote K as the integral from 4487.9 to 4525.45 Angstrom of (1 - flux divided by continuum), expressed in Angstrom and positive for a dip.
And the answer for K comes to -4.7 Angstrom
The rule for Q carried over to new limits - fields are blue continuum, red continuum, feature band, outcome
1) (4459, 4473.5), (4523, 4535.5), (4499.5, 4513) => -4.14 Angstrom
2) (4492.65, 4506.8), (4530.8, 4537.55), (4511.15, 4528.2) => -2.12 Angstrom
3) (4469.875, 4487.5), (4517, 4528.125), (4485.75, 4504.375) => 0.03 Angstrom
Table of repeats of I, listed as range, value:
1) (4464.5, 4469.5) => 46.4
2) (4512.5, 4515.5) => 51.9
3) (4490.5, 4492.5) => 50.2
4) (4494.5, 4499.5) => 47.5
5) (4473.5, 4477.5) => 48.9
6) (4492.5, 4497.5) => 44.3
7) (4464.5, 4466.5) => 46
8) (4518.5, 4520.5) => 55.2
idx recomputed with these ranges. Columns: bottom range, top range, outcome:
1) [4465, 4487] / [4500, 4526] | 1.15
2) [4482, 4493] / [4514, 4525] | 1.12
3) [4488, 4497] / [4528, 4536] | 0.88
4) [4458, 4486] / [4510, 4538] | 1.09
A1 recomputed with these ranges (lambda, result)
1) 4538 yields 59.9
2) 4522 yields 59.2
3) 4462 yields 34.71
